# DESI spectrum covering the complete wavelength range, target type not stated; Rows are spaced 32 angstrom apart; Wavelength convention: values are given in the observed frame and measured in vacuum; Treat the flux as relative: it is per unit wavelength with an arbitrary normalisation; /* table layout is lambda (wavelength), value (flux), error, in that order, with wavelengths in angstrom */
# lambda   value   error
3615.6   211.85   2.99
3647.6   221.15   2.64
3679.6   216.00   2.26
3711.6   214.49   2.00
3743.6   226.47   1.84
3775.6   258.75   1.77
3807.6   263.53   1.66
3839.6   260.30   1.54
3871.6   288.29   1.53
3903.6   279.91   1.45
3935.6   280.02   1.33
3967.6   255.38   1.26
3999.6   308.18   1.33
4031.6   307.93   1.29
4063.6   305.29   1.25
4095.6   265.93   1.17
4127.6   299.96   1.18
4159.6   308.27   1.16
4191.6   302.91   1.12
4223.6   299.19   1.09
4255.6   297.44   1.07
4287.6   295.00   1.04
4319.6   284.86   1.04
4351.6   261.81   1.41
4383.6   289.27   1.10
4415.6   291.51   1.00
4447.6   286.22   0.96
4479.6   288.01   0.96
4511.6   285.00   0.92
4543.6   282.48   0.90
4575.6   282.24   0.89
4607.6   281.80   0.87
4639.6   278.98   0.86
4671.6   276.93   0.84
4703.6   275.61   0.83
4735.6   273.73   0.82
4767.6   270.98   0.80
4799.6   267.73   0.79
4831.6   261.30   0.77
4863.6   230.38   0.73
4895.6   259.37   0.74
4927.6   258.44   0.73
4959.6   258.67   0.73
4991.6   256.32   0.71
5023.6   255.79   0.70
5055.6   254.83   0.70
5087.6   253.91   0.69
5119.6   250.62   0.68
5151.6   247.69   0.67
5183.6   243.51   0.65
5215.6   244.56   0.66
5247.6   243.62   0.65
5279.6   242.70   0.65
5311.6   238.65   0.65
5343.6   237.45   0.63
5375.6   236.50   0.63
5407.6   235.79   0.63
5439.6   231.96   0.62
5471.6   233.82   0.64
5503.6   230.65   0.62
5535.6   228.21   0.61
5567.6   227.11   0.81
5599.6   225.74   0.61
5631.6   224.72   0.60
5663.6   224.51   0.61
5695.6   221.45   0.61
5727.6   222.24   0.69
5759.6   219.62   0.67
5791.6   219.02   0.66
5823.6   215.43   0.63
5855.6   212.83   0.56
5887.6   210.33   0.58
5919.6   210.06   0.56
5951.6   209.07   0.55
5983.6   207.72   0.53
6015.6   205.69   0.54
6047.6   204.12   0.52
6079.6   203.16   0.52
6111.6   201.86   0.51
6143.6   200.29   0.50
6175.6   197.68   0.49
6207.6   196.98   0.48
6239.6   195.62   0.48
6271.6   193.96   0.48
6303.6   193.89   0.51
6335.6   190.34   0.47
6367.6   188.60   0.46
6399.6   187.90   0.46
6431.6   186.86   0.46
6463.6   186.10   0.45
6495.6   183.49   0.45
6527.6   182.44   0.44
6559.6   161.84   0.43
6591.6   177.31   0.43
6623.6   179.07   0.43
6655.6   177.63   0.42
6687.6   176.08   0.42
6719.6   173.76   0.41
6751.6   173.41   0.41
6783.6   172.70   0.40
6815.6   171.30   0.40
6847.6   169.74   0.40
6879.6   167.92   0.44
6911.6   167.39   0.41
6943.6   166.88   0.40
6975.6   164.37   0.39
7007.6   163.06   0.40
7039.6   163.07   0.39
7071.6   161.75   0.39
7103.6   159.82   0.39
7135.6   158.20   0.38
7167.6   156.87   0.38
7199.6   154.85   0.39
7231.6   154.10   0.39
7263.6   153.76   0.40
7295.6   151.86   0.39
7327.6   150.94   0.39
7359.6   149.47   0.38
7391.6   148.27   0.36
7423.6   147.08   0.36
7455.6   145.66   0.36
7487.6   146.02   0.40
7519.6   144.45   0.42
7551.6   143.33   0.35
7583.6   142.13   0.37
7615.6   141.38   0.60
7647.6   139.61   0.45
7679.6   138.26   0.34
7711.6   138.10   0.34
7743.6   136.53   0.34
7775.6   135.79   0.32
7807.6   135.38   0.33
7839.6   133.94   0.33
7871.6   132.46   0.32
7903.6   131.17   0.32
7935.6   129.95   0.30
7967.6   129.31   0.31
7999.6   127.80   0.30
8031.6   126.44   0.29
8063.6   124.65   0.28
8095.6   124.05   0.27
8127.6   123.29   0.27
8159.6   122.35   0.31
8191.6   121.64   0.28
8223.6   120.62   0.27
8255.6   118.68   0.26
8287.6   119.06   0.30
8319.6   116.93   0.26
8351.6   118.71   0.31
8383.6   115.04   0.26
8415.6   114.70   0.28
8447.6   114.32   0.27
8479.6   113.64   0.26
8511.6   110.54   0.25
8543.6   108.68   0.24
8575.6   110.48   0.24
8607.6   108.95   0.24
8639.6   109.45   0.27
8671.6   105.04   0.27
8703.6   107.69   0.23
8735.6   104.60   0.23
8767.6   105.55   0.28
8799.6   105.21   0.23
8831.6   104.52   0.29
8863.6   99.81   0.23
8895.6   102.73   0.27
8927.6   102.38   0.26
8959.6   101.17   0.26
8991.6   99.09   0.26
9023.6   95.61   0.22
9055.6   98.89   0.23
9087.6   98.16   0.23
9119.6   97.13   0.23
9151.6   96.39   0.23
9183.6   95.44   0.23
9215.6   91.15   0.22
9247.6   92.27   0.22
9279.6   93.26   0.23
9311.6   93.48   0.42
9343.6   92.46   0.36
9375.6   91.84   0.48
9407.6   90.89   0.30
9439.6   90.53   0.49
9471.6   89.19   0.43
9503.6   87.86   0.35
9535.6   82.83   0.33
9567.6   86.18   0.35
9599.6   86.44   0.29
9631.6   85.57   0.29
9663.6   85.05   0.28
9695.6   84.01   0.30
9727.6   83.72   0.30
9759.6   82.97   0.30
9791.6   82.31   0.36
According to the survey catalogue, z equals 0.000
